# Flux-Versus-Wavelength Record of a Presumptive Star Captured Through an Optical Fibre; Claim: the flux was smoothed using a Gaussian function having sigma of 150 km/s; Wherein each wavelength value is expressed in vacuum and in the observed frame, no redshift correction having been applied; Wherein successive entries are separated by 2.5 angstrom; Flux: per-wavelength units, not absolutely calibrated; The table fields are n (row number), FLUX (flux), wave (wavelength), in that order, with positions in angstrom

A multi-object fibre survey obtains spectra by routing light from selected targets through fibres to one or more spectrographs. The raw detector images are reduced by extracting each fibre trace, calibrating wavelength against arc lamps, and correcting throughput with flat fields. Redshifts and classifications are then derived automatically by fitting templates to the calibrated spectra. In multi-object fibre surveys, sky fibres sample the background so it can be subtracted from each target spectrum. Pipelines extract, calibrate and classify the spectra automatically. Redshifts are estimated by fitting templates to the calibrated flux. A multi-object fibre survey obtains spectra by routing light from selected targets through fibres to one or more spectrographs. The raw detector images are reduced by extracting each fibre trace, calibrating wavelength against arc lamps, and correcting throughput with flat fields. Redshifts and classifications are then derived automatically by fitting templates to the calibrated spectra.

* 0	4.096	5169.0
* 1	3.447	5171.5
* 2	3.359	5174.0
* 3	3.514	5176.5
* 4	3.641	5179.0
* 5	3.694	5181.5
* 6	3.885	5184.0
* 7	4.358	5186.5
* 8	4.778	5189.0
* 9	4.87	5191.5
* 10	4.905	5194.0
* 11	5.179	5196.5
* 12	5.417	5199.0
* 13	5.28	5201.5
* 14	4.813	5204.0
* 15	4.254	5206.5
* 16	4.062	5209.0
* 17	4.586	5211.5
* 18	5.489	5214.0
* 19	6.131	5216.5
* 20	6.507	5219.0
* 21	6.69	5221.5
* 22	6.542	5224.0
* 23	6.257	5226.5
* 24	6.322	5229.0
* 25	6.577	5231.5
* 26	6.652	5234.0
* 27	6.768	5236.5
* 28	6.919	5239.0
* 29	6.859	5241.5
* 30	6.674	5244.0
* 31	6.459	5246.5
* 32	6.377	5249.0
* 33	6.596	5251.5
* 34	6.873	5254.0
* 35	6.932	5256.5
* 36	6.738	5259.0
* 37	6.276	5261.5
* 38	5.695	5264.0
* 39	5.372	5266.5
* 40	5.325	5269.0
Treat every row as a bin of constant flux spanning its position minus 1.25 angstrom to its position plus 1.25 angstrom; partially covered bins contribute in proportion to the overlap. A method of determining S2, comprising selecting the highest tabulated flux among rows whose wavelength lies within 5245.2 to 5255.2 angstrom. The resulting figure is 6.873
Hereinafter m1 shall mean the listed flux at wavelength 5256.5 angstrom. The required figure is 6.932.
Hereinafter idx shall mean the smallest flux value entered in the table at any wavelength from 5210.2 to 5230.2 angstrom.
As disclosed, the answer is 4.586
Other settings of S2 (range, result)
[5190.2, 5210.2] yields 5.417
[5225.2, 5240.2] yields 6.919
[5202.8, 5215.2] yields 5.489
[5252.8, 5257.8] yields 6.932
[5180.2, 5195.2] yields 4.905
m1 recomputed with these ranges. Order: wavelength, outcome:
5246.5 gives 6.459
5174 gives 3.359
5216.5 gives 6.131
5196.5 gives 5.179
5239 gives 6.919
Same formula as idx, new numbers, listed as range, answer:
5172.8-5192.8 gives 3.359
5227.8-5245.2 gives 6.322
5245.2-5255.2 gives 6.377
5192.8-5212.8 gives 4.062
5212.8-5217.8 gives 5.489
